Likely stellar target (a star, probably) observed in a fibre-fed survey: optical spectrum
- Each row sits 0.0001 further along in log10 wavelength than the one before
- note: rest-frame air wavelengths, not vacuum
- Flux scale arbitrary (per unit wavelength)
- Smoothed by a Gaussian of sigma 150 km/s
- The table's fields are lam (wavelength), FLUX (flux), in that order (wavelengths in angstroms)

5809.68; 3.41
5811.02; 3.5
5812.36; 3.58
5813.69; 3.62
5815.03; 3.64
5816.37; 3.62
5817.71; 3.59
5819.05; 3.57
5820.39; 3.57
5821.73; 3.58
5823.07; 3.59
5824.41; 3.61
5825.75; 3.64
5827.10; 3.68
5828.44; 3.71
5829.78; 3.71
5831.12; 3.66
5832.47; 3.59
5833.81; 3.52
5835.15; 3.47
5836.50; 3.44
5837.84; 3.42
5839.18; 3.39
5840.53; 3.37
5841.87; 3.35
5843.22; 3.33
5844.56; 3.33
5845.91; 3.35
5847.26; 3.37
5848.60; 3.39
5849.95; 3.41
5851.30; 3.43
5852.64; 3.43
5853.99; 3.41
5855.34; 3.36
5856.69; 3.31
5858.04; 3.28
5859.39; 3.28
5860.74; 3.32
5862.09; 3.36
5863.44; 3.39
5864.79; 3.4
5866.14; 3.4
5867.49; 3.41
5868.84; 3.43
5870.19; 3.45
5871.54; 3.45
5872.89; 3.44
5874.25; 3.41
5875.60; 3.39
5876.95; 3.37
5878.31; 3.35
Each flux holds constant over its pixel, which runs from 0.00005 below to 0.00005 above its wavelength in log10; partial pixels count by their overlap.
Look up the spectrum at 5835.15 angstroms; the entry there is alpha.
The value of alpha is 3.47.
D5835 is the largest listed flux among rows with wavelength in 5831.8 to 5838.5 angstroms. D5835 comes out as 3.59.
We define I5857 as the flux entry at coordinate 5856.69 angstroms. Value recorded 3.31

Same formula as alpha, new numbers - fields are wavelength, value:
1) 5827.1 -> 3.68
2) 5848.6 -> 3.39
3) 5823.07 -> 3.59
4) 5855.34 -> 3.36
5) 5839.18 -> 3.39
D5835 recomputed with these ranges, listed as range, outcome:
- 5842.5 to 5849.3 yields 3.39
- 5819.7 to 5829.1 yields 3.71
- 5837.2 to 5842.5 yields 3.42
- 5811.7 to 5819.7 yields 3.64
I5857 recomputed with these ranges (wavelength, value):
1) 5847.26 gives 3.37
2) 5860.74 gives 3.32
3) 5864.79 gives 3.4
